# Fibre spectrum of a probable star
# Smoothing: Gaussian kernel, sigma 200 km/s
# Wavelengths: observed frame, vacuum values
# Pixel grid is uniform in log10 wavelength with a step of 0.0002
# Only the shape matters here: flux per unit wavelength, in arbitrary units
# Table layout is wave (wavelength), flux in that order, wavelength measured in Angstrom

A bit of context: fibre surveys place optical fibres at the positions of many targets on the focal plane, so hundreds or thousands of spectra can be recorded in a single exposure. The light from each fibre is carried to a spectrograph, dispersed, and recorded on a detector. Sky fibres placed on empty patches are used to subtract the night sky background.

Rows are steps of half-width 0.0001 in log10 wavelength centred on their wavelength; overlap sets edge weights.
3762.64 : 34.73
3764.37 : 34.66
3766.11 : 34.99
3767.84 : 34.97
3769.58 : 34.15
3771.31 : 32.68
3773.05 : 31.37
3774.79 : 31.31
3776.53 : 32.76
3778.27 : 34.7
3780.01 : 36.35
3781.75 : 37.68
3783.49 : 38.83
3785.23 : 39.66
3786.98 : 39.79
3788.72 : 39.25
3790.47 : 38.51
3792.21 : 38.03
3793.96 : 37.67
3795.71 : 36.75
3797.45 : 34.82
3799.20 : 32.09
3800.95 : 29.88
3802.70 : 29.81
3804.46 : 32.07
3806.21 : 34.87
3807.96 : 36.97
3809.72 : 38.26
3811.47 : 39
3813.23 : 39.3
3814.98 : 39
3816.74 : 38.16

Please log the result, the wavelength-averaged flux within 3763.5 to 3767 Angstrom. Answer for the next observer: 34.8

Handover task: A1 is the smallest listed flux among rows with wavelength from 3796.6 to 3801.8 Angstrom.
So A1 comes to 29.88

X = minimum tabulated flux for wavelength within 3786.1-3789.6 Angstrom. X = 39.25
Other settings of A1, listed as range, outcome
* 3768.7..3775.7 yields 31.31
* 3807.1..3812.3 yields 36.97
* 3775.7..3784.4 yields 32.76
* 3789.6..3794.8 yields 37.67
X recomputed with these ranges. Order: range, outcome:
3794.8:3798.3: 34.82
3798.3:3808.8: 29.81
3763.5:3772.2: 32.68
